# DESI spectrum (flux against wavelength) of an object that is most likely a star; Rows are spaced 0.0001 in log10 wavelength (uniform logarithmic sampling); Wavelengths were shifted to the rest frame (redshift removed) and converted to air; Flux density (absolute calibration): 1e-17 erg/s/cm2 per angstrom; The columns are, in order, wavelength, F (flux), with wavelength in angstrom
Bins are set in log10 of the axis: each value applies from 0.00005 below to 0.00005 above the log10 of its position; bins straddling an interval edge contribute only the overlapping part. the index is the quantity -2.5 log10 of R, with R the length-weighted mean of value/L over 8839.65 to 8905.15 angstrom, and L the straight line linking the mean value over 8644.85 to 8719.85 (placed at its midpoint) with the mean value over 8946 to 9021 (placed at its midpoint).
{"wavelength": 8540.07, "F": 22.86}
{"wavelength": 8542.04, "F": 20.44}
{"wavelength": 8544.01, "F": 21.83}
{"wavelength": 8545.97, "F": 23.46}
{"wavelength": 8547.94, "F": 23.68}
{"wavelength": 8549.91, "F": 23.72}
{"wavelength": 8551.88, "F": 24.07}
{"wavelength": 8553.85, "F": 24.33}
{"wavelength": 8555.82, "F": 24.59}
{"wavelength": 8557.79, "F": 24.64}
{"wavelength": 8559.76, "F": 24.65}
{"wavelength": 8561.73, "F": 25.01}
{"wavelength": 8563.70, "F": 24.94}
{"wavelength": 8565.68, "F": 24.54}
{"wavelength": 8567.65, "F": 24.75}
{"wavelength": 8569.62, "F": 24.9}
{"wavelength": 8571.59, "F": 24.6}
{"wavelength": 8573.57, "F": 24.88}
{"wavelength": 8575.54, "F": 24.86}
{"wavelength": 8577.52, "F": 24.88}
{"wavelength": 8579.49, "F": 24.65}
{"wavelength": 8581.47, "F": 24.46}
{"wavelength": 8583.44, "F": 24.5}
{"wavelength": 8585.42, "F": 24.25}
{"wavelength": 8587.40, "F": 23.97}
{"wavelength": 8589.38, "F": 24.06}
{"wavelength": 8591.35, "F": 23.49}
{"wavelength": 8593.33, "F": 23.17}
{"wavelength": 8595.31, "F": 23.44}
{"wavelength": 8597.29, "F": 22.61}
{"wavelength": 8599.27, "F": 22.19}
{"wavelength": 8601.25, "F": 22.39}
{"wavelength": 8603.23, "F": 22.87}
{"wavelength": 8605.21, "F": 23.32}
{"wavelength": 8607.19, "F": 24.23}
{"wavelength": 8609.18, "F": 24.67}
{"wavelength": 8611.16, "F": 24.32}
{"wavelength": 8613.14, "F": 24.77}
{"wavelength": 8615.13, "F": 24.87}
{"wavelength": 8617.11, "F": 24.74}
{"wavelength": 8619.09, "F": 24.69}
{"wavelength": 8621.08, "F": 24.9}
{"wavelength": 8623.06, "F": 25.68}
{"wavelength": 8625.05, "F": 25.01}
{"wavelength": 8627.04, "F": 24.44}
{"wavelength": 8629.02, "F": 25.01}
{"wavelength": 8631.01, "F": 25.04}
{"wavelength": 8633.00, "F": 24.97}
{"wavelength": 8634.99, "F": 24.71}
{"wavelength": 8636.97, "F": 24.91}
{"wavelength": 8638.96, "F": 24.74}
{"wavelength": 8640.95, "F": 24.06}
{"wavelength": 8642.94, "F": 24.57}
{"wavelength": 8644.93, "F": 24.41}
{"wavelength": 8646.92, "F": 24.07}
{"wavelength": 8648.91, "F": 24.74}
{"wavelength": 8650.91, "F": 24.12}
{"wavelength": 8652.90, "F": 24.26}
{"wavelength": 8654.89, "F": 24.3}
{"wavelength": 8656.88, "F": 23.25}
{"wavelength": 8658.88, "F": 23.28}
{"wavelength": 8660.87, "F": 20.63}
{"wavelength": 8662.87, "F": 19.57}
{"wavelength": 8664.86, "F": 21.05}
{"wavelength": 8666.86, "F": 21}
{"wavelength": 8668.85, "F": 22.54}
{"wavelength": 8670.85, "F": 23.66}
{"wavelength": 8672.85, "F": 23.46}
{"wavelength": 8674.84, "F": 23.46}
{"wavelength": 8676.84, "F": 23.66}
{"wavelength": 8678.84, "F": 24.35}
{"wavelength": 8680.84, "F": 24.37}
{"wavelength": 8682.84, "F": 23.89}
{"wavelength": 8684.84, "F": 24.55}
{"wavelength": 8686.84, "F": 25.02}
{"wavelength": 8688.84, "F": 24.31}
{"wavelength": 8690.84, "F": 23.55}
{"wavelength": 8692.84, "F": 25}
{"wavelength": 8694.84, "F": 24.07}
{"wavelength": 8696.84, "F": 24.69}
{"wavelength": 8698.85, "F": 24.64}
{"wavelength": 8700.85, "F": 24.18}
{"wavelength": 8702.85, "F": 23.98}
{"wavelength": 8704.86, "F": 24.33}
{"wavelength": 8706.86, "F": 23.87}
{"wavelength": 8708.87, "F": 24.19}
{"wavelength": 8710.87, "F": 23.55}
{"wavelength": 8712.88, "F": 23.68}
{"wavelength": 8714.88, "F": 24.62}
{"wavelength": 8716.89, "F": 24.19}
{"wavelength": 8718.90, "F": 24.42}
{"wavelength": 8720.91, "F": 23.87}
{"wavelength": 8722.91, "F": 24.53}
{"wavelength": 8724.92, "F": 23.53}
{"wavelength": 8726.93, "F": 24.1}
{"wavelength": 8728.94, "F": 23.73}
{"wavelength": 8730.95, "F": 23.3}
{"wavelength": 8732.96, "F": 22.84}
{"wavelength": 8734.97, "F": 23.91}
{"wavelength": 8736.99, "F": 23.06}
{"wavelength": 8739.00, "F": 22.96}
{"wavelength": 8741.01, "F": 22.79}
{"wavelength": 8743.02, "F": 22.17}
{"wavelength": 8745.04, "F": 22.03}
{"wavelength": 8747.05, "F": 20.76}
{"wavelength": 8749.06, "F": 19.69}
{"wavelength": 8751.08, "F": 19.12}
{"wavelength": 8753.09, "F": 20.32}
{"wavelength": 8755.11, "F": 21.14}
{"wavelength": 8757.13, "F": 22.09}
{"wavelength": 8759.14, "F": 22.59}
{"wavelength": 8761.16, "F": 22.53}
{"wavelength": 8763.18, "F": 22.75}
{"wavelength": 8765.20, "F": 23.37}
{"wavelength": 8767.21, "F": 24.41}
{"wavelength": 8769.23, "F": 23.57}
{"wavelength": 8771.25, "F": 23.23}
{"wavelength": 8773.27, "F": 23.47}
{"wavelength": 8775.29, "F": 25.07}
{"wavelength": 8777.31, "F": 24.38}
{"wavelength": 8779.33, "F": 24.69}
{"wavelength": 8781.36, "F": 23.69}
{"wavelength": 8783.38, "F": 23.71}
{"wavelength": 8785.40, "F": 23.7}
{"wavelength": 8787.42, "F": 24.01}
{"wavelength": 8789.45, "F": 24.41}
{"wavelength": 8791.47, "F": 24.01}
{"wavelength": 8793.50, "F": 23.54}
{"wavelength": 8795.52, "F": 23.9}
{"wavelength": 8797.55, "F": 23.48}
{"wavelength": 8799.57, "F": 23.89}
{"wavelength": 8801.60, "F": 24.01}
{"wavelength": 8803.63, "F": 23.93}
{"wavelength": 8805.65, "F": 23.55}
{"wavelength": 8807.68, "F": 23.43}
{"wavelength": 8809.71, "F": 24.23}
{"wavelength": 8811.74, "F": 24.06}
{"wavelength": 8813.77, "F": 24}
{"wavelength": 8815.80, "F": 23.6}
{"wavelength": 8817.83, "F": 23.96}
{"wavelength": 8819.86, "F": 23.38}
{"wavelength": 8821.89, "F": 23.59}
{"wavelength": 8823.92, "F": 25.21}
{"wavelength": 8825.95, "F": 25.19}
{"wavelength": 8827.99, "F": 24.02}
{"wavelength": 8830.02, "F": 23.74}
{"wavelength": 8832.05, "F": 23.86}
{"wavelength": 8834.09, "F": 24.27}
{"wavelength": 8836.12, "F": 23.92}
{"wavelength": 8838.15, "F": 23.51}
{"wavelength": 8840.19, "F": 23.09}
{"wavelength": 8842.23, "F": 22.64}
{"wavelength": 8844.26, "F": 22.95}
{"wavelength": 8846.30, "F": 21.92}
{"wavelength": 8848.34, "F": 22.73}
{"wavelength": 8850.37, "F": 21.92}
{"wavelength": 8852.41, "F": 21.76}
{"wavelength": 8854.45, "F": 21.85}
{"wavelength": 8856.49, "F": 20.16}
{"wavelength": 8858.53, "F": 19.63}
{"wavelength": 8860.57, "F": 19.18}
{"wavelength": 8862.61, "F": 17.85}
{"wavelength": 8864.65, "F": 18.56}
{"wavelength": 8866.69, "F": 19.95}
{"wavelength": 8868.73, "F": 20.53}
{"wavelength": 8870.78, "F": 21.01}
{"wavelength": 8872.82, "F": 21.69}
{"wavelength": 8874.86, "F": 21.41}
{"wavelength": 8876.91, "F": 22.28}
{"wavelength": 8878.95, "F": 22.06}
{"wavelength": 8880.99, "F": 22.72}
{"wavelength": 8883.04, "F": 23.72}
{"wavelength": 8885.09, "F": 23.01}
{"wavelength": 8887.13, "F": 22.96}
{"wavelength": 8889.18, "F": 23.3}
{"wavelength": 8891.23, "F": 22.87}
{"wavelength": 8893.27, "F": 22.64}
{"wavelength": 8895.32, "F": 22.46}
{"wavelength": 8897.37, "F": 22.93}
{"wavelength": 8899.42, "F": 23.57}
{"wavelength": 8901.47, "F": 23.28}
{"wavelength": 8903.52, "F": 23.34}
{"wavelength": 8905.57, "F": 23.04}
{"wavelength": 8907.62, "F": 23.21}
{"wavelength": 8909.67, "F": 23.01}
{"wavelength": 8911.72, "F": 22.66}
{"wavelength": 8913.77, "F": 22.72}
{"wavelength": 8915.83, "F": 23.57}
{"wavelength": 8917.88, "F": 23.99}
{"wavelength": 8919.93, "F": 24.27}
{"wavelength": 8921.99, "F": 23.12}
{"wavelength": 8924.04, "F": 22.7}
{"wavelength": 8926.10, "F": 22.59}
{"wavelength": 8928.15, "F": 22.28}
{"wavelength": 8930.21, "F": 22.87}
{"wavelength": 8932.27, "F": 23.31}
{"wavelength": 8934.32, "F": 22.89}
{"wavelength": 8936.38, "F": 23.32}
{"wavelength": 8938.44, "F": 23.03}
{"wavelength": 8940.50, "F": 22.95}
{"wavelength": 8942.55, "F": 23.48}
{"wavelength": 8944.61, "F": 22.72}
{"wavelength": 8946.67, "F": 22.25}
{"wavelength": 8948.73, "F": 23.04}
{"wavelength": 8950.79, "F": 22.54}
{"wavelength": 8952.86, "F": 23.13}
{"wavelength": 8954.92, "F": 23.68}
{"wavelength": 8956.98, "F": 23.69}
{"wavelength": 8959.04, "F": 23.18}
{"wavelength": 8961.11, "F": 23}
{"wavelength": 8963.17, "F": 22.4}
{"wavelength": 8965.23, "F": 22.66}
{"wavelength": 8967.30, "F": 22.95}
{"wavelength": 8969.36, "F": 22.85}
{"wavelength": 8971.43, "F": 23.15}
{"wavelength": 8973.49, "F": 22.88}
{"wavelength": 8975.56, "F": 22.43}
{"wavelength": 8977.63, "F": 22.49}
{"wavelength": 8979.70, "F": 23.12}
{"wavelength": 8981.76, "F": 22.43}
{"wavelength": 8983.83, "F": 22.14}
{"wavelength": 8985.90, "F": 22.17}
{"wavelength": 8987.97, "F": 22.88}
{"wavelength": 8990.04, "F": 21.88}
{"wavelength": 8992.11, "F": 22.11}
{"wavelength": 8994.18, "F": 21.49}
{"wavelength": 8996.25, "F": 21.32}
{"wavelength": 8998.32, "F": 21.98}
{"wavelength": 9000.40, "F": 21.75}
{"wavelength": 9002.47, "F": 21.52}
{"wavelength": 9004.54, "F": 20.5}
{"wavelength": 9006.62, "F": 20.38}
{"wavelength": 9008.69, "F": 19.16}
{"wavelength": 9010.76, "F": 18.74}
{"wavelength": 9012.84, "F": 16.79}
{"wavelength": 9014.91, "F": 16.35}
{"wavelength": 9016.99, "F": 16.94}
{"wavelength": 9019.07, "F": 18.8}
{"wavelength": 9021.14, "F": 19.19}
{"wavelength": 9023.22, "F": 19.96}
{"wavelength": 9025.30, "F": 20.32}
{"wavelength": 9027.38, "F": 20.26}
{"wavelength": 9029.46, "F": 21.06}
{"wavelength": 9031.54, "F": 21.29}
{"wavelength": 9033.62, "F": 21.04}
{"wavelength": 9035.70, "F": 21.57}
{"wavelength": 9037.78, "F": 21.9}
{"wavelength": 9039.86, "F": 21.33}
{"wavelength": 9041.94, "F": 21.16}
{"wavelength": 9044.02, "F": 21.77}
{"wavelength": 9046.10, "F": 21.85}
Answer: 0.02 mag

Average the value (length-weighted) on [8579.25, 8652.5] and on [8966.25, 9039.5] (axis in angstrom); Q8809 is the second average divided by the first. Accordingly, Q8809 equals 0.9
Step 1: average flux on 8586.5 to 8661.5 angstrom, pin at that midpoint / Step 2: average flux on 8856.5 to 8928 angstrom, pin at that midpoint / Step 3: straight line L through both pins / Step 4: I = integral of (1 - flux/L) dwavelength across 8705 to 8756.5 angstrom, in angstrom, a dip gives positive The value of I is 1.0 angstrom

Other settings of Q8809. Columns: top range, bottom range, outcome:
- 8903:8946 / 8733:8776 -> 1.03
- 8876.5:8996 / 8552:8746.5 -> 0.95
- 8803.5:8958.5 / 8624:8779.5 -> 0.97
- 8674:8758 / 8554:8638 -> 0.96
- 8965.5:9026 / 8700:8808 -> 0.90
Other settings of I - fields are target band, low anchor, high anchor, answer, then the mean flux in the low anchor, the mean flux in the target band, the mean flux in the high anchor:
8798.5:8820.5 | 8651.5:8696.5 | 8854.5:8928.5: -1.18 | 23.4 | 23.8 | 22.2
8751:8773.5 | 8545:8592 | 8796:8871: 0.65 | 24.4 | 22.5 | 22.7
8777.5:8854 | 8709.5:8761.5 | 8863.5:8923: -3.40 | 22.8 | 23.7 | 22.5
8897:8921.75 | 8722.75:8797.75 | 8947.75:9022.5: -1.41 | 23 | 23.3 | 21.5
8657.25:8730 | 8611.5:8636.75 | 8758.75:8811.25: 2.24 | 24.9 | 23.7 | 23.8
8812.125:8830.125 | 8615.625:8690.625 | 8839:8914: -1.28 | 23.9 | 24.1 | 22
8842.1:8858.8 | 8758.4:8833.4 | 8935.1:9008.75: 1.17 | 23.8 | 21.8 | 22.4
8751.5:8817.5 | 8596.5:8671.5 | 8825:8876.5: -3.00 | 23.8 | 23.5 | 21.9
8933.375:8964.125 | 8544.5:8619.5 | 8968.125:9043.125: -2.31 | 24.1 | 23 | 21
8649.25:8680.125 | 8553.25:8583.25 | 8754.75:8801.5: 1.67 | 24.7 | 22.9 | 23.6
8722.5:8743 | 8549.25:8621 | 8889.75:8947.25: 0.27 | 24.2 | 23.4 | 23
